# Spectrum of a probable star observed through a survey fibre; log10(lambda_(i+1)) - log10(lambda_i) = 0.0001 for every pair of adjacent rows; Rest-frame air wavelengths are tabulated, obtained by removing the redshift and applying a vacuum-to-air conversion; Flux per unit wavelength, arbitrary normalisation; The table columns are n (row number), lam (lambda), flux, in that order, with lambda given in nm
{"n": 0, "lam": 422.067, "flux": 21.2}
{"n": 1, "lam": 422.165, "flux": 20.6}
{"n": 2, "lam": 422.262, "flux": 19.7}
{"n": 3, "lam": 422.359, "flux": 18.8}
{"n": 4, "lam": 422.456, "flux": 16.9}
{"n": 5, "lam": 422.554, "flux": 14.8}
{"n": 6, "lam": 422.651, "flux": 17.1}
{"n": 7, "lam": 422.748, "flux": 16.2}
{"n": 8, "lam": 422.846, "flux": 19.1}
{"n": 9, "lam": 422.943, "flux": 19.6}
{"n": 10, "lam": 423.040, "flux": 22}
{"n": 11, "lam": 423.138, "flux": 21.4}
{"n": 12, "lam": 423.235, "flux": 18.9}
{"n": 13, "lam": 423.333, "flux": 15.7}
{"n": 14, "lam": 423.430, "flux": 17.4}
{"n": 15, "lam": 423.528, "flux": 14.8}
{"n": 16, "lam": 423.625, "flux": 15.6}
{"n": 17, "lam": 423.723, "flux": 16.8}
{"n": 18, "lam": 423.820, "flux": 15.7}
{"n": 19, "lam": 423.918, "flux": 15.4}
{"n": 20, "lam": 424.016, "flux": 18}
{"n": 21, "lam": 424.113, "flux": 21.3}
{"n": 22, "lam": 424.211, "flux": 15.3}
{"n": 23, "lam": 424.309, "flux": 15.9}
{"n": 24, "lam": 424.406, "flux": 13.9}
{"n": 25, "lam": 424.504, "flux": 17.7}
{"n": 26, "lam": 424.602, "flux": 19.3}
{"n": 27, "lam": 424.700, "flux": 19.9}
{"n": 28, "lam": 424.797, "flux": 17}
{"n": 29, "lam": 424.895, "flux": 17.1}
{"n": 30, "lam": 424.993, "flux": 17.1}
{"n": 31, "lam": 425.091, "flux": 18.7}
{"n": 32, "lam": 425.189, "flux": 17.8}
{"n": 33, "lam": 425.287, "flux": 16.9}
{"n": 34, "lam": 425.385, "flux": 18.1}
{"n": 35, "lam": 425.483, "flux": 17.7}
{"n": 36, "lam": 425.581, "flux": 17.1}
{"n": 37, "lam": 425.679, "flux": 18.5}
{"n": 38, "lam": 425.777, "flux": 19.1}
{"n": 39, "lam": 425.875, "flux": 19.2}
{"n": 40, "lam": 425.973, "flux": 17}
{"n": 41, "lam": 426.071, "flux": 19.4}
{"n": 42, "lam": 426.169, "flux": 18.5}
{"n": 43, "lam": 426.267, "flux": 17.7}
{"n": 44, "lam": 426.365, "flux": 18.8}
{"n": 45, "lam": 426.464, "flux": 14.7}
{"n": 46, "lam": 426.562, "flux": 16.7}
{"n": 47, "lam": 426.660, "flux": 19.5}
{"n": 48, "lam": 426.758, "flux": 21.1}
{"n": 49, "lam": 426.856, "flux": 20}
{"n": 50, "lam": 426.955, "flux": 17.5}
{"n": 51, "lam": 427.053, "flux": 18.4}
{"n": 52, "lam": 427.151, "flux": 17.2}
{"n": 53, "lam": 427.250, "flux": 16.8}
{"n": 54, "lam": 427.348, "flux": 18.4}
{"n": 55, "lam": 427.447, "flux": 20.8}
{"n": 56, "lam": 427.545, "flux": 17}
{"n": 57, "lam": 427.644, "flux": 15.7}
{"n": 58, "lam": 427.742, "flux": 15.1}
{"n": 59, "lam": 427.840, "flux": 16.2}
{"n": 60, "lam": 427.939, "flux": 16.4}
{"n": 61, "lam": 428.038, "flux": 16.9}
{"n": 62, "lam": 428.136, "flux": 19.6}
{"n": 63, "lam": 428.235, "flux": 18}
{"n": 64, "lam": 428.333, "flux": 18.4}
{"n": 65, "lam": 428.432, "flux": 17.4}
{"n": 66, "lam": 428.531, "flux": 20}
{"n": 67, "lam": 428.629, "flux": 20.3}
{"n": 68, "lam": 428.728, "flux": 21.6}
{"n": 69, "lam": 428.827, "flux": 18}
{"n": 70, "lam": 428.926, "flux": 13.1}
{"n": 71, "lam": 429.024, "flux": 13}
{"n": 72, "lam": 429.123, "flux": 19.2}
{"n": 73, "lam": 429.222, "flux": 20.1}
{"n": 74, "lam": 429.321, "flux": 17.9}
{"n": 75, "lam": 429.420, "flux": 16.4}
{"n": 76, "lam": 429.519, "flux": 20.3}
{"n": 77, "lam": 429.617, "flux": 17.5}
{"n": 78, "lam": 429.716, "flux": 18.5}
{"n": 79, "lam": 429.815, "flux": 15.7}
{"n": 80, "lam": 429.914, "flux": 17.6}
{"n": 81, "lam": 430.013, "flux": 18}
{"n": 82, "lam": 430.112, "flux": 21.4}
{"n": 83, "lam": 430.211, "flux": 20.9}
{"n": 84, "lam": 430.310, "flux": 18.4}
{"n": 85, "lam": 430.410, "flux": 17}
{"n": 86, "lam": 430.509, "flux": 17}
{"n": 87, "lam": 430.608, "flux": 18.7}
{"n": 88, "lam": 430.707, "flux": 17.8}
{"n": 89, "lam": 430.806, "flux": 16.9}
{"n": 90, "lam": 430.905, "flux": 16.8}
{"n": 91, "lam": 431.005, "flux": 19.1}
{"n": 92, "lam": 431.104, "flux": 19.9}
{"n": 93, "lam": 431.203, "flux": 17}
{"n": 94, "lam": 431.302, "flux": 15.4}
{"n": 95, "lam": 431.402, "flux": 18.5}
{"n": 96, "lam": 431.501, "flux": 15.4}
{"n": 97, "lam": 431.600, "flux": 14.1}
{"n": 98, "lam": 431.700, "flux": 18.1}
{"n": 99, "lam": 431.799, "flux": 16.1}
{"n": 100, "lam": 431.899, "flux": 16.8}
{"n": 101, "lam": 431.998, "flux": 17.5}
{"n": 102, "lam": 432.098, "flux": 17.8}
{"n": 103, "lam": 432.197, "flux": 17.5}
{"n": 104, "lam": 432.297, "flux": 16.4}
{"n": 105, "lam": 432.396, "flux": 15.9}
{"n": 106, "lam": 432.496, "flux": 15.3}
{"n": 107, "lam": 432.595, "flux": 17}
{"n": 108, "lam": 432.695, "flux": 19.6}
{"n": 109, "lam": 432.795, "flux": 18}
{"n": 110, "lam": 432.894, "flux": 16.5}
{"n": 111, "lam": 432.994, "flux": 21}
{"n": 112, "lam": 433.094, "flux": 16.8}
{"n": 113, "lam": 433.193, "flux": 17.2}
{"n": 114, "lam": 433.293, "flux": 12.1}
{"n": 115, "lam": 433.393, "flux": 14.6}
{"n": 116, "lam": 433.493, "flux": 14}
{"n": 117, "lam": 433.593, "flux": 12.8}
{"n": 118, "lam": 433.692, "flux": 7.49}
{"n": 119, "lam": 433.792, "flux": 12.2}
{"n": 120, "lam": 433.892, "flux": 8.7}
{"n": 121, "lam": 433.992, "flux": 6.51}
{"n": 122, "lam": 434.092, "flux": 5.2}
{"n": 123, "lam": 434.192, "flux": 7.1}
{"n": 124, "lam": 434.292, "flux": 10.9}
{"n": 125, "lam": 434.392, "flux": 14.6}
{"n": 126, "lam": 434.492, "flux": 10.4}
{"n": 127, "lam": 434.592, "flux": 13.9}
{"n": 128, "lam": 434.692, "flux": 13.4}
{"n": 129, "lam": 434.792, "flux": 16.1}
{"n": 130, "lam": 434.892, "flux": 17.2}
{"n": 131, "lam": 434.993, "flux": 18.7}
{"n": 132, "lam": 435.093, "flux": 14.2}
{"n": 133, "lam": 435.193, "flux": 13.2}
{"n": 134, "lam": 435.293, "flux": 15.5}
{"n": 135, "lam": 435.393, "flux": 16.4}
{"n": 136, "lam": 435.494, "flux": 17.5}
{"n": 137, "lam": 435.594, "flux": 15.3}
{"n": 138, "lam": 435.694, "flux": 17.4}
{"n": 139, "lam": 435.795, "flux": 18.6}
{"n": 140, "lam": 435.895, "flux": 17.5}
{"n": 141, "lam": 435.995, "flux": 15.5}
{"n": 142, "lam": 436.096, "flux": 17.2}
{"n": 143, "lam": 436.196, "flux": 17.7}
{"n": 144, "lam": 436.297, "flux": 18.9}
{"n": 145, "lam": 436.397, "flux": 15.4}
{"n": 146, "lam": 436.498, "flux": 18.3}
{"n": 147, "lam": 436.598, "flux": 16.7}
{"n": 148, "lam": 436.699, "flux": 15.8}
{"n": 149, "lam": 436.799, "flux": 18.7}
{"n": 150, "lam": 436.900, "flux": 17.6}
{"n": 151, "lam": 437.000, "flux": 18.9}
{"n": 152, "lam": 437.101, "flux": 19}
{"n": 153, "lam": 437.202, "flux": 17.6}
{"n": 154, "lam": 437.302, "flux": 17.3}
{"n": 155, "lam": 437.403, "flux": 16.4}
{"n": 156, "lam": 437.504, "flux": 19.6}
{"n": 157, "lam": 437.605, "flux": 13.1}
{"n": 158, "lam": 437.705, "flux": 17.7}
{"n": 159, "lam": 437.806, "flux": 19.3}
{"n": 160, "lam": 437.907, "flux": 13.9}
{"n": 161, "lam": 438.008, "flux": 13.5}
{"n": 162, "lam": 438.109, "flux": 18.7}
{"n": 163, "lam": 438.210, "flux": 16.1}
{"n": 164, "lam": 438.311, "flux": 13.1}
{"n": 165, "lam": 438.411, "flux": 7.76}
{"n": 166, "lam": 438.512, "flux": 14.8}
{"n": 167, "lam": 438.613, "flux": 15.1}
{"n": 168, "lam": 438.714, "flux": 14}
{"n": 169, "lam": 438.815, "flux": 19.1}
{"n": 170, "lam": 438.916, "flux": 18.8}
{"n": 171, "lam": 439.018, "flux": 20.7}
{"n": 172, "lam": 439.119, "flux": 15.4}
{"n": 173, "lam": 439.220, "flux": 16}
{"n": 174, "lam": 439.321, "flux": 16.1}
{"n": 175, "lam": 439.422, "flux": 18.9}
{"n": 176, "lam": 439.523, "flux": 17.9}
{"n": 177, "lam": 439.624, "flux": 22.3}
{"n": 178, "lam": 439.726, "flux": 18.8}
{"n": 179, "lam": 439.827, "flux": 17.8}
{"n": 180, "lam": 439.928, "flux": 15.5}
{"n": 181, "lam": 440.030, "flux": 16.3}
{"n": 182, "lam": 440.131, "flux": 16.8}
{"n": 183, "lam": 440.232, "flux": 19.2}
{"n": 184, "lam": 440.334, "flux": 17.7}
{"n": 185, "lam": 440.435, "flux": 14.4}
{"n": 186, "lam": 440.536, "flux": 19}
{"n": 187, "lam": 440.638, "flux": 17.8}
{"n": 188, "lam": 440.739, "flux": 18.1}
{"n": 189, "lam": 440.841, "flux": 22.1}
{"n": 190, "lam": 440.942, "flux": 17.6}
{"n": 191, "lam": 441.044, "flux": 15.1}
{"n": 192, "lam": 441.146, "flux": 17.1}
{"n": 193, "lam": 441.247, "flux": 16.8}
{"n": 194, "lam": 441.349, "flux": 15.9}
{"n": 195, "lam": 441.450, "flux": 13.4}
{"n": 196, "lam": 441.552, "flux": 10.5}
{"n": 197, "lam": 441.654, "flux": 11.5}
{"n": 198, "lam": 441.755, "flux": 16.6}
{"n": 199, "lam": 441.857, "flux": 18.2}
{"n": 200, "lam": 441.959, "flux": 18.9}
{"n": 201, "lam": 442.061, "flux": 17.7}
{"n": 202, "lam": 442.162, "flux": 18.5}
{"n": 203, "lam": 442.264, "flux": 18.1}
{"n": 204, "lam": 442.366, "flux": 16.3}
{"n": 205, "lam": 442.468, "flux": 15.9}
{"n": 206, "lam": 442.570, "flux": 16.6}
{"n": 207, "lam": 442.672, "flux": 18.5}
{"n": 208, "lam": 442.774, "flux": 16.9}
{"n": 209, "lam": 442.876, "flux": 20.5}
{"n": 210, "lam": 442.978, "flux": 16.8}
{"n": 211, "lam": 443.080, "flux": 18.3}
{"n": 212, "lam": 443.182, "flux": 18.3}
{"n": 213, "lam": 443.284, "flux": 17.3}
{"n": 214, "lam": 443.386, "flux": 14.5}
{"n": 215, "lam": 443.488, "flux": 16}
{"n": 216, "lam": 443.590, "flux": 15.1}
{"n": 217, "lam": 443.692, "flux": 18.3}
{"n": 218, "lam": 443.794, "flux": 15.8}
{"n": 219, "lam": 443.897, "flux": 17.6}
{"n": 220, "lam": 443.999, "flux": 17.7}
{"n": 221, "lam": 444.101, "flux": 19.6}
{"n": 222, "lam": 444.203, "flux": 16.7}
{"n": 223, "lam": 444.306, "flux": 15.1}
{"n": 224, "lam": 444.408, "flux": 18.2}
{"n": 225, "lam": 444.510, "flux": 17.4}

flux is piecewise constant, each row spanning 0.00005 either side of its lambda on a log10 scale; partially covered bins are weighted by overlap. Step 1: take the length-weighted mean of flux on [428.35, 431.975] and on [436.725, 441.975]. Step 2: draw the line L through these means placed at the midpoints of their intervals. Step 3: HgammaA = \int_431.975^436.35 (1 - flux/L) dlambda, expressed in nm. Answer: 0.61 nm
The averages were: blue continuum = 17.8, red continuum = 16.8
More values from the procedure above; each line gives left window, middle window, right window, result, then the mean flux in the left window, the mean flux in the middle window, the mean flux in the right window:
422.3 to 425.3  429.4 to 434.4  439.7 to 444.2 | 0.397 nm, 17.5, 15.9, 17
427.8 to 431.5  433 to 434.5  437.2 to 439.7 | 0.487 nm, 17.9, 11.7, 16.5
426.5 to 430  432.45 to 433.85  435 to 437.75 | 0.165 nm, 17.9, 15.3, 17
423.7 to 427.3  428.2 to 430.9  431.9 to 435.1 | -0.352 nm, 17.8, 18.1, 14.3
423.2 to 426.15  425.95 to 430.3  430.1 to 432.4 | -0.143 nm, 17.4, 18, 17.5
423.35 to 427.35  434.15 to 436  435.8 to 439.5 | 0.214 nm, 17.6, 14.9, 16.7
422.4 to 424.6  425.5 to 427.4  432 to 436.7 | -0.171 nm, 17.3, 18.2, 15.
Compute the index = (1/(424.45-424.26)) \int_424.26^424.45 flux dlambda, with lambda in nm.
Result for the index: 15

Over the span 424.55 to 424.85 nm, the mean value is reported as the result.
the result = 18.7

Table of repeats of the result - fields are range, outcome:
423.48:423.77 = 15.7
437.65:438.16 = 16.6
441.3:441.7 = 12.8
